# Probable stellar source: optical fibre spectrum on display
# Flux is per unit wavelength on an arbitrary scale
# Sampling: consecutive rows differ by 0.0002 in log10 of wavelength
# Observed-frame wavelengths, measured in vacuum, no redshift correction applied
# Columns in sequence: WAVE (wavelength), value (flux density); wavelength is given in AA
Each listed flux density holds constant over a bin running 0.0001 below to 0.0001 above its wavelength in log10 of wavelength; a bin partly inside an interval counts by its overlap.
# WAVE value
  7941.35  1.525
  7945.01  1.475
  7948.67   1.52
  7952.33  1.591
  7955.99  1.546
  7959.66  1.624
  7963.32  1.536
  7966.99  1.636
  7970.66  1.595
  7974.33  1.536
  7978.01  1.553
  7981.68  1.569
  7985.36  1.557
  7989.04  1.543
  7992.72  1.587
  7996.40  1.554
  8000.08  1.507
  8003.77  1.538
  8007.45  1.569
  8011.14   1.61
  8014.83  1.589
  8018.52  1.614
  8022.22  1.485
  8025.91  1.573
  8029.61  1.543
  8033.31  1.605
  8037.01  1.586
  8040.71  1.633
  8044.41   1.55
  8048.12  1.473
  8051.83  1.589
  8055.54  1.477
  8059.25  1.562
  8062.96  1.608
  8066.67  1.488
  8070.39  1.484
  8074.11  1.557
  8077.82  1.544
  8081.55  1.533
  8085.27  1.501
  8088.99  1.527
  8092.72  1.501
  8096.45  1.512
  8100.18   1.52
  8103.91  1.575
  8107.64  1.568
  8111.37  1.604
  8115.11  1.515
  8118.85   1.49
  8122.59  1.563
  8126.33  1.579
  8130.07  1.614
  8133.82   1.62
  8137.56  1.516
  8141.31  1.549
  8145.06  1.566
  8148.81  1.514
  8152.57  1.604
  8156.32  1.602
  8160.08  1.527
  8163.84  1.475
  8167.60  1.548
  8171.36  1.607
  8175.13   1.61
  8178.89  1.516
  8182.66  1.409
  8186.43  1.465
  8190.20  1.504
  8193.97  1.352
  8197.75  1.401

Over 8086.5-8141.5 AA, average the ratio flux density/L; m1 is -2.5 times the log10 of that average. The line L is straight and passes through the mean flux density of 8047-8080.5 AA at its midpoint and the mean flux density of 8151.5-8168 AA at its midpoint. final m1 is -0.01 mag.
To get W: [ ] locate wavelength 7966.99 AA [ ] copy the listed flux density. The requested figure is 1.636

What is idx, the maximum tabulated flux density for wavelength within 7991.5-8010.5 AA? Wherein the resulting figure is 1.587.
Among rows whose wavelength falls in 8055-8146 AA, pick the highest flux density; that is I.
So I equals 1.62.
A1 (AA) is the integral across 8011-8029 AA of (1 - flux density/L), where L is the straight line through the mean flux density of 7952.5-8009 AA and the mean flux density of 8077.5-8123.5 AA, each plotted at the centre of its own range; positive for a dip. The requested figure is -0.2 AA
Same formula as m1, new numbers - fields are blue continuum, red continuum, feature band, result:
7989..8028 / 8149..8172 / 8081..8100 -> 0.03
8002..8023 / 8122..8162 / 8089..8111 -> 0.02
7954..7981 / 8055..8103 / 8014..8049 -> -0.01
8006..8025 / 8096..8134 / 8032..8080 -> 0.01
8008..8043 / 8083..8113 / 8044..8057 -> 0.03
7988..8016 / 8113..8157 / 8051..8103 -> 0.02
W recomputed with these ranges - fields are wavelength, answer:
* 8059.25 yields 1.562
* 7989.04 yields 1.543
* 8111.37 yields 1.604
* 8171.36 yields 1.607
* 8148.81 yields 1.514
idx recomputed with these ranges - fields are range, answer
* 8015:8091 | 1.633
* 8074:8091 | 1.557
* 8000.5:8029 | 1.614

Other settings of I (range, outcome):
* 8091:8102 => 1.52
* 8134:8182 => 1.61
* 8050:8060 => 1.589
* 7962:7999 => 1.636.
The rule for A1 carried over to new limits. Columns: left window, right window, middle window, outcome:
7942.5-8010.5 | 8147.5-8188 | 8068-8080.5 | 0.2 AA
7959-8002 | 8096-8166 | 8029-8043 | -0.3 AA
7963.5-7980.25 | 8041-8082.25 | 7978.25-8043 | -0.4 AA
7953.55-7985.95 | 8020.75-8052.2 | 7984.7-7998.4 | 0.1 AA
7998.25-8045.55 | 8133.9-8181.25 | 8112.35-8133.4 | 0.0 AA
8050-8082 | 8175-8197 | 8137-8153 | -0.6 AA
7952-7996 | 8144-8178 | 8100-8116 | 0.0 AA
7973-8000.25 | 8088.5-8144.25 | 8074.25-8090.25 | 0.2 AA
